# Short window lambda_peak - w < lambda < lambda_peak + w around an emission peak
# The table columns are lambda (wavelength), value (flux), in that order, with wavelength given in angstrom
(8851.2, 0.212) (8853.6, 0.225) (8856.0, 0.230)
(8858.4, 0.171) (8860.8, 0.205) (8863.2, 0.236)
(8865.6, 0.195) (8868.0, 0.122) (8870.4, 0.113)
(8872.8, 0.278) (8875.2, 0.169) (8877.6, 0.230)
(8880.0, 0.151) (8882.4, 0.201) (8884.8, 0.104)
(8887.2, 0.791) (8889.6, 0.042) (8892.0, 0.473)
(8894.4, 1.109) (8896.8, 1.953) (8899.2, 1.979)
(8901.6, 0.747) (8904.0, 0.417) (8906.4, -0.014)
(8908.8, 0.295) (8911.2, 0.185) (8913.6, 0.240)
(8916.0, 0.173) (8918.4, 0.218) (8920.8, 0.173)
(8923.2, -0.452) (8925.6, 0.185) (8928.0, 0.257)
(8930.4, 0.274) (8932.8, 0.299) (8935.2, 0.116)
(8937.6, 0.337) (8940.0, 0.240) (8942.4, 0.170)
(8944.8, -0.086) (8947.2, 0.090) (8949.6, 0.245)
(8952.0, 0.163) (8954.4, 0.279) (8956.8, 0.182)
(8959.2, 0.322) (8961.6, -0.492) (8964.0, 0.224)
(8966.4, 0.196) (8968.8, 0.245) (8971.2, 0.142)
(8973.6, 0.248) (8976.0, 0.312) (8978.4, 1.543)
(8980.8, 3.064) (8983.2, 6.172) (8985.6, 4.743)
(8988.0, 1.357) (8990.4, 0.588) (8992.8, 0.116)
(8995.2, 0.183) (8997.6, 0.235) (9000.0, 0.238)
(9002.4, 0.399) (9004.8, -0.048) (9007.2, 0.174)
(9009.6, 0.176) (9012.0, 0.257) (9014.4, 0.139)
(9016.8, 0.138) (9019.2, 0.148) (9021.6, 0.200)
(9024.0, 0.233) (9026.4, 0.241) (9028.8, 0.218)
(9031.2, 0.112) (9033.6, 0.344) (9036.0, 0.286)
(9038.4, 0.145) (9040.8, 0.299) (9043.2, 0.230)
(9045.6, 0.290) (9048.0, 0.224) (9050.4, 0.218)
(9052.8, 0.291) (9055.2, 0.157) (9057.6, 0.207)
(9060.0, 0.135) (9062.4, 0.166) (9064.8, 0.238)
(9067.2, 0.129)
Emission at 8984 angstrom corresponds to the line [O III] 5007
